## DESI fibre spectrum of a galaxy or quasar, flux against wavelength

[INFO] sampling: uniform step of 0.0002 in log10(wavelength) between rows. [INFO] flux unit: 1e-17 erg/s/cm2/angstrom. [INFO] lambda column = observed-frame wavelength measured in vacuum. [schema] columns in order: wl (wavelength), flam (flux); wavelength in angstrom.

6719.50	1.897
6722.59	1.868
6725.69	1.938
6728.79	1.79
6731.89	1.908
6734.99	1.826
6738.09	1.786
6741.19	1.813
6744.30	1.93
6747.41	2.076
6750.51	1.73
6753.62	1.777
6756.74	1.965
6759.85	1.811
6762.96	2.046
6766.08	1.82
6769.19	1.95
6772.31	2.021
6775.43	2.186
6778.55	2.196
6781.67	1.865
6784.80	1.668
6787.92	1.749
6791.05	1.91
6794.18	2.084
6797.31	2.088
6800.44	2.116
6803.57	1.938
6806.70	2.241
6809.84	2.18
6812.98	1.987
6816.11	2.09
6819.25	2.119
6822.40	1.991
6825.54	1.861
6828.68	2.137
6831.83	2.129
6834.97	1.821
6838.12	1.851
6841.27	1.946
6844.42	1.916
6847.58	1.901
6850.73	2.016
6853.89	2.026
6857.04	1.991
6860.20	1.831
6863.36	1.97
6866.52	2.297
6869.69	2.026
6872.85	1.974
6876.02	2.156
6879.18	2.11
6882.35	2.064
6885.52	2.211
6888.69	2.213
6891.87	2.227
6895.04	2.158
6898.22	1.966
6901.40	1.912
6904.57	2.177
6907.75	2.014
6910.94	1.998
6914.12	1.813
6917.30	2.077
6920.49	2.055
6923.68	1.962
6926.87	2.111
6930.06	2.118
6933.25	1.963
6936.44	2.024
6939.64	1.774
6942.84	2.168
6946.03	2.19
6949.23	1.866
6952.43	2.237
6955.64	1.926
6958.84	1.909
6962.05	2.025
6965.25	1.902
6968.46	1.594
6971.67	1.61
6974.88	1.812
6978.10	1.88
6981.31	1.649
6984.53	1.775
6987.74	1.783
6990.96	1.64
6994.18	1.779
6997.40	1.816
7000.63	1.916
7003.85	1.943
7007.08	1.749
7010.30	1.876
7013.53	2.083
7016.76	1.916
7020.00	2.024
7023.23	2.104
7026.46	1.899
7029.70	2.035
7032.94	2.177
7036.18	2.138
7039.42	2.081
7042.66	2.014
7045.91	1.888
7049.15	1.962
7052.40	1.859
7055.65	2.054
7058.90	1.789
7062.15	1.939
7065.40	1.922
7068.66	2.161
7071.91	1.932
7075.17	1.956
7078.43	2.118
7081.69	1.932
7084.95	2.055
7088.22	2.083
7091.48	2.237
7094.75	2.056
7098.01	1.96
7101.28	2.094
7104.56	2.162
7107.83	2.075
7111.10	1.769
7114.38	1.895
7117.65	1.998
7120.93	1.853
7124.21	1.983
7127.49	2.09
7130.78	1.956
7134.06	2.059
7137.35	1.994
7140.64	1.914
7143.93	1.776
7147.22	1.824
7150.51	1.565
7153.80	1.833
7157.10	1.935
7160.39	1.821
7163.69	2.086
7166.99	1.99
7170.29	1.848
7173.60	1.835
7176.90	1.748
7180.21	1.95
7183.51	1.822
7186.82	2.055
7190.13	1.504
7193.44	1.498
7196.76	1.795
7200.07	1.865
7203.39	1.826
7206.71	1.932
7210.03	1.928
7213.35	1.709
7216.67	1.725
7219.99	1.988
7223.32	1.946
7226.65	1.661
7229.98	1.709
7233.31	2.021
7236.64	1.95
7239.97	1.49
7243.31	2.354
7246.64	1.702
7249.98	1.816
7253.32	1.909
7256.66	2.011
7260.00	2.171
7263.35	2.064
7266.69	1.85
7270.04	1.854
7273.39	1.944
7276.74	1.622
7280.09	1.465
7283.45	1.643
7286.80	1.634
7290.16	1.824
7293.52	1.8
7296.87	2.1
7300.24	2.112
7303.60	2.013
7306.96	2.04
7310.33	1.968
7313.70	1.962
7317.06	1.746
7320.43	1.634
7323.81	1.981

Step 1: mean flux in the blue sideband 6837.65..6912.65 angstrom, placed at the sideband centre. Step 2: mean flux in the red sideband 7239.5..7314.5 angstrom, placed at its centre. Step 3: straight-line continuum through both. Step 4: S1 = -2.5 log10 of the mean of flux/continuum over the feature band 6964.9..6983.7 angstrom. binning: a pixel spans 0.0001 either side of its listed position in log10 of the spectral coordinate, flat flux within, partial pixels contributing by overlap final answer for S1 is 0.16 mag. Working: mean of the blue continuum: 2.04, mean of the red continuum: 1.89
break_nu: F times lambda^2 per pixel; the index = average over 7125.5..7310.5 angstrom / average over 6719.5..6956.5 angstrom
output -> 1.0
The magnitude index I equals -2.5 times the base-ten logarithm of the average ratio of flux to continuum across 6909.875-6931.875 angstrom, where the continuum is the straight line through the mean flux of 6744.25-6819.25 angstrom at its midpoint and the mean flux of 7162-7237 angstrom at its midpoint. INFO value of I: -0.05 mag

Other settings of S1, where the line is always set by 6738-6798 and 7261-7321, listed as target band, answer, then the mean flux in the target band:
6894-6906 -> -0.077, 2.05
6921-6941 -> -0.053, 2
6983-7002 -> 0.066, 1.78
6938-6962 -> -0.061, 2.01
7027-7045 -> -0.098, 2.07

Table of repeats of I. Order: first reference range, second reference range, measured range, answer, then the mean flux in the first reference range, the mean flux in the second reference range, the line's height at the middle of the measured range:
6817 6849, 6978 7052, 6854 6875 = -0.03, 1.97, 1.92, 1.96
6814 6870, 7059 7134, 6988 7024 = 0.07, 1.99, 2.01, 2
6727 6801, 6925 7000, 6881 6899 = -0.13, 1.92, 1.89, 1.9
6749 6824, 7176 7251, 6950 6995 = 0.05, 1.98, 1.83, 1.91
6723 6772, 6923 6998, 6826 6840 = -0.05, 1.88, 1.9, 1.89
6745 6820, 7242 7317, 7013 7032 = -0.04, 1.98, 1.9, 1.94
